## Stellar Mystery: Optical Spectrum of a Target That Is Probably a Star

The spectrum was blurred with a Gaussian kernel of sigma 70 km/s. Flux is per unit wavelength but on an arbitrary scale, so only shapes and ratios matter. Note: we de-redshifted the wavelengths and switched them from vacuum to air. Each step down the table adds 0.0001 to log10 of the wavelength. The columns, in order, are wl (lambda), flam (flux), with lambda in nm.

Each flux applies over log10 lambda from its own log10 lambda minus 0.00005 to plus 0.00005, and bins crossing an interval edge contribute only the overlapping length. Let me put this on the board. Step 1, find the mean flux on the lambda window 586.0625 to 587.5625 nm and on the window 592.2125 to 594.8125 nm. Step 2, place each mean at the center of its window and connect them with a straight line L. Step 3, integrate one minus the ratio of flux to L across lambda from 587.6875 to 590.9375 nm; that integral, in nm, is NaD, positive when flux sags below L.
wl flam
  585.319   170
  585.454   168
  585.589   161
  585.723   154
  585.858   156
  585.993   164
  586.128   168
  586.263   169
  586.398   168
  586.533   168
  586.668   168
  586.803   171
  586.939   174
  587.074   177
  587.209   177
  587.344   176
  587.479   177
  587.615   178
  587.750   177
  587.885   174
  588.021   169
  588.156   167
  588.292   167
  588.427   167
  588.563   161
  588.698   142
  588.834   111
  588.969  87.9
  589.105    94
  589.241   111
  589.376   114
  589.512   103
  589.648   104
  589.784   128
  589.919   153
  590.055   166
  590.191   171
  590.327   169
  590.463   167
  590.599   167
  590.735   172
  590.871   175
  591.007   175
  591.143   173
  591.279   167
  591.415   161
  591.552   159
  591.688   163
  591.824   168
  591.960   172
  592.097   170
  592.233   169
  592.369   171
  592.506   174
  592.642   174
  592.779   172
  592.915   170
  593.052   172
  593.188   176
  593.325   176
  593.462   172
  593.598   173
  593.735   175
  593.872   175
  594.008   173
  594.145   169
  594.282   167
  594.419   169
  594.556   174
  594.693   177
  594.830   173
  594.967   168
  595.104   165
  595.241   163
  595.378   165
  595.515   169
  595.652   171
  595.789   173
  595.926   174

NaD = 0.49 nm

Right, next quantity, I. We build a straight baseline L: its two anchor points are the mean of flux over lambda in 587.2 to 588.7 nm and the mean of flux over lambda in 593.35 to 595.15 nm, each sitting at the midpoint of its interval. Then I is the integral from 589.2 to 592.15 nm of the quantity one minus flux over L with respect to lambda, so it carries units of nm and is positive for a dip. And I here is 0.27 nm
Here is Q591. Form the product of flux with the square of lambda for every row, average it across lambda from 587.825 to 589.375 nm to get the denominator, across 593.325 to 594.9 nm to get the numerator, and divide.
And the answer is 1.26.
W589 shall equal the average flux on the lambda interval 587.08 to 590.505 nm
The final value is 149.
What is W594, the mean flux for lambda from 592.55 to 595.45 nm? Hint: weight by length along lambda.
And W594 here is 171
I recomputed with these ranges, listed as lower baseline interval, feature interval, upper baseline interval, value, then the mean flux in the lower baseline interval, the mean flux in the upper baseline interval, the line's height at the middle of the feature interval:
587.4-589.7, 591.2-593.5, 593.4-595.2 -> -0.12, 142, 171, 161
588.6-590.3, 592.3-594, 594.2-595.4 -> -0.19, 126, 169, 156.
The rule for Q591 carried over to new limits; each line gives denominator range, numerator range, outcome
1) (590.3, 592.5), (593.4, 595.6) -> 1.02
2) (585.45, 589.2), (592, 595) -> 1.10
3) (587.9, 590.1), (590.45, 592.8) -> 1.27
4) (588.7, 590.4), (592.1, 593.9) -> 1.38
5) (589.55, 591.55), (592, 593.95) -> 1.09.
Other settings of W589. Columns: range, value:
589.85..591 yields 168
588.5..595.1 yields 159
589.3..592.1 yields 157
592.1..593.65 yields 173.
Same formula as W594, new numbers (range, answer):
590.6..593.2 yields 170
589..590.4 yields 130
